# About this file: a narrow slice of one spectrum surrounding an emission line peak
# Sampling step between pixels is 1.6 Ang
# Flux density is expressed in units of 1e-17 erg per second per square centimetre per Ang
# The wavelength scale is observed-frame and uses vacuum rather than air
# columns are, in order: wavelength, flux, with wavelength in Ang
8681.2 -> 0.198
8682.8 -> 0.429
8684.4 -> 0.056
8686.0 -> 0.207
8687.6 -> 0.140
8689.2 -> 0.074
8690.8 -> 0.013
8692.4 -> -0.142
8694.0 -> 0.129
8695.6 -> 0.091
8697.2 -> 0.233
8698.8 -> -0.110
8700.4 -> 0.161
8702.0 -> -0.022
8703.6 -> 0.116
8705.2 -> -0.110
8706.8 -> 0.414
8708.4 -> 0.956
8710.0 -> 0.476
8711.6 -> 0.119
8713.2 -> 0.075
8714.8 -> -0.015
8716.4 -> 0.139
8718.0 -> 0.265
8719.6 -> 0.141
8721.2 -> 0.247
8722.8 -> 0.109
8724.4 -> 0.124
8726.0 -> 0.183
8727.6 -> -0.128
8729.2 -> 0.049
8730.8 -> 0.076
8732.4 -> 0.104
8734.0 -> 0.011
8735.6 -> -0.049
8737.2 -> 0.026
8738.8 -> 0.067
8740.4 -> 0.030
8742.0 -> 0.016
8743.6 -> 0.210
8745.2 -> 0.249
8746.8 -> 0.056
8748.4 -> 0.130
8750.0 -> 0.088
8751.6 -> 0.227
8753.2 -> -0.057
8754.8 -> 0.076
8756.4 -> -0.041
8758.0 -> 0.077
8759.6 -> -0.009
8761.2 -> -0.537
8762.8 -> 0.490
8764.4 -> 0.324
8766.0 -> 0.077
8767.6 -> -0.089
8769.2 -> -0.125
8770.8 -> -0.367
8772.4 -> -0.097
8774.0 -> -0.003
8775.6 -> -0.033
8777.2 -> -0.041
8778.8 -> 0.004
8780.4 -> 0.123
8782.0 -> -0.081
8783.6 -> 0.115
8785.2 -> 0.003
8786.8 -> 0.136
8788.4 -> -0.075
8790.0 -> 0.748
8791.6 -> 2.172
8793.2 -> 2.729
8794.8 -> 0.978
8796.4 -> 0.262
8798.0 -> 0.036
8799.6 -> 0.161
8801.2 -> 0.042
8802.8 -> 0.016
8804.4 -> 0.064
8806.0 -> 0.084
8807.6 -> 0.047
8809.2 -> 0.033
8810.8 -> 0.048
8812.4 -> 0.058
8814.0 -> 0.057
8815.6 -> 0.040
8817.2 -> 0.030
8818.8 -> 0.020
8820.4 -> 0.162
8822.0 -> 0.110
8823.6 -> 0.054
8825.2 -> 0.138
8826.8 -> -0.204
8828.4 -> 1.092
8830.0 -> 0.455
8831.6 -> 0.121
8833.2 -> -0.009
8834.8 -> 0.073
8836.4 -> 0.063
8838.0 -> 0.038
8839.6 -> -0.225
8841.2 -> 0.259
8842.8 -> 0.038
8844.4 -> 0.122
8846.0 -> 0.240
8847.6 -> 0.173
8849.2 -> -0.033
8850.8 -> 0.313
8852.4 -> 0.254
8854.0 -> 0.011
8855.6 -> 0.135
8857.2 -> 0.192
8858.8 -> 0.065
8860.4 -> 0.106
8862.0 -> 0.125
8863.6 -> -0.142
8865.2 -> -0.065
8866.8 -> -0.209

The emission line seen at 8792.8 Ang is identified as [O III] 5007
